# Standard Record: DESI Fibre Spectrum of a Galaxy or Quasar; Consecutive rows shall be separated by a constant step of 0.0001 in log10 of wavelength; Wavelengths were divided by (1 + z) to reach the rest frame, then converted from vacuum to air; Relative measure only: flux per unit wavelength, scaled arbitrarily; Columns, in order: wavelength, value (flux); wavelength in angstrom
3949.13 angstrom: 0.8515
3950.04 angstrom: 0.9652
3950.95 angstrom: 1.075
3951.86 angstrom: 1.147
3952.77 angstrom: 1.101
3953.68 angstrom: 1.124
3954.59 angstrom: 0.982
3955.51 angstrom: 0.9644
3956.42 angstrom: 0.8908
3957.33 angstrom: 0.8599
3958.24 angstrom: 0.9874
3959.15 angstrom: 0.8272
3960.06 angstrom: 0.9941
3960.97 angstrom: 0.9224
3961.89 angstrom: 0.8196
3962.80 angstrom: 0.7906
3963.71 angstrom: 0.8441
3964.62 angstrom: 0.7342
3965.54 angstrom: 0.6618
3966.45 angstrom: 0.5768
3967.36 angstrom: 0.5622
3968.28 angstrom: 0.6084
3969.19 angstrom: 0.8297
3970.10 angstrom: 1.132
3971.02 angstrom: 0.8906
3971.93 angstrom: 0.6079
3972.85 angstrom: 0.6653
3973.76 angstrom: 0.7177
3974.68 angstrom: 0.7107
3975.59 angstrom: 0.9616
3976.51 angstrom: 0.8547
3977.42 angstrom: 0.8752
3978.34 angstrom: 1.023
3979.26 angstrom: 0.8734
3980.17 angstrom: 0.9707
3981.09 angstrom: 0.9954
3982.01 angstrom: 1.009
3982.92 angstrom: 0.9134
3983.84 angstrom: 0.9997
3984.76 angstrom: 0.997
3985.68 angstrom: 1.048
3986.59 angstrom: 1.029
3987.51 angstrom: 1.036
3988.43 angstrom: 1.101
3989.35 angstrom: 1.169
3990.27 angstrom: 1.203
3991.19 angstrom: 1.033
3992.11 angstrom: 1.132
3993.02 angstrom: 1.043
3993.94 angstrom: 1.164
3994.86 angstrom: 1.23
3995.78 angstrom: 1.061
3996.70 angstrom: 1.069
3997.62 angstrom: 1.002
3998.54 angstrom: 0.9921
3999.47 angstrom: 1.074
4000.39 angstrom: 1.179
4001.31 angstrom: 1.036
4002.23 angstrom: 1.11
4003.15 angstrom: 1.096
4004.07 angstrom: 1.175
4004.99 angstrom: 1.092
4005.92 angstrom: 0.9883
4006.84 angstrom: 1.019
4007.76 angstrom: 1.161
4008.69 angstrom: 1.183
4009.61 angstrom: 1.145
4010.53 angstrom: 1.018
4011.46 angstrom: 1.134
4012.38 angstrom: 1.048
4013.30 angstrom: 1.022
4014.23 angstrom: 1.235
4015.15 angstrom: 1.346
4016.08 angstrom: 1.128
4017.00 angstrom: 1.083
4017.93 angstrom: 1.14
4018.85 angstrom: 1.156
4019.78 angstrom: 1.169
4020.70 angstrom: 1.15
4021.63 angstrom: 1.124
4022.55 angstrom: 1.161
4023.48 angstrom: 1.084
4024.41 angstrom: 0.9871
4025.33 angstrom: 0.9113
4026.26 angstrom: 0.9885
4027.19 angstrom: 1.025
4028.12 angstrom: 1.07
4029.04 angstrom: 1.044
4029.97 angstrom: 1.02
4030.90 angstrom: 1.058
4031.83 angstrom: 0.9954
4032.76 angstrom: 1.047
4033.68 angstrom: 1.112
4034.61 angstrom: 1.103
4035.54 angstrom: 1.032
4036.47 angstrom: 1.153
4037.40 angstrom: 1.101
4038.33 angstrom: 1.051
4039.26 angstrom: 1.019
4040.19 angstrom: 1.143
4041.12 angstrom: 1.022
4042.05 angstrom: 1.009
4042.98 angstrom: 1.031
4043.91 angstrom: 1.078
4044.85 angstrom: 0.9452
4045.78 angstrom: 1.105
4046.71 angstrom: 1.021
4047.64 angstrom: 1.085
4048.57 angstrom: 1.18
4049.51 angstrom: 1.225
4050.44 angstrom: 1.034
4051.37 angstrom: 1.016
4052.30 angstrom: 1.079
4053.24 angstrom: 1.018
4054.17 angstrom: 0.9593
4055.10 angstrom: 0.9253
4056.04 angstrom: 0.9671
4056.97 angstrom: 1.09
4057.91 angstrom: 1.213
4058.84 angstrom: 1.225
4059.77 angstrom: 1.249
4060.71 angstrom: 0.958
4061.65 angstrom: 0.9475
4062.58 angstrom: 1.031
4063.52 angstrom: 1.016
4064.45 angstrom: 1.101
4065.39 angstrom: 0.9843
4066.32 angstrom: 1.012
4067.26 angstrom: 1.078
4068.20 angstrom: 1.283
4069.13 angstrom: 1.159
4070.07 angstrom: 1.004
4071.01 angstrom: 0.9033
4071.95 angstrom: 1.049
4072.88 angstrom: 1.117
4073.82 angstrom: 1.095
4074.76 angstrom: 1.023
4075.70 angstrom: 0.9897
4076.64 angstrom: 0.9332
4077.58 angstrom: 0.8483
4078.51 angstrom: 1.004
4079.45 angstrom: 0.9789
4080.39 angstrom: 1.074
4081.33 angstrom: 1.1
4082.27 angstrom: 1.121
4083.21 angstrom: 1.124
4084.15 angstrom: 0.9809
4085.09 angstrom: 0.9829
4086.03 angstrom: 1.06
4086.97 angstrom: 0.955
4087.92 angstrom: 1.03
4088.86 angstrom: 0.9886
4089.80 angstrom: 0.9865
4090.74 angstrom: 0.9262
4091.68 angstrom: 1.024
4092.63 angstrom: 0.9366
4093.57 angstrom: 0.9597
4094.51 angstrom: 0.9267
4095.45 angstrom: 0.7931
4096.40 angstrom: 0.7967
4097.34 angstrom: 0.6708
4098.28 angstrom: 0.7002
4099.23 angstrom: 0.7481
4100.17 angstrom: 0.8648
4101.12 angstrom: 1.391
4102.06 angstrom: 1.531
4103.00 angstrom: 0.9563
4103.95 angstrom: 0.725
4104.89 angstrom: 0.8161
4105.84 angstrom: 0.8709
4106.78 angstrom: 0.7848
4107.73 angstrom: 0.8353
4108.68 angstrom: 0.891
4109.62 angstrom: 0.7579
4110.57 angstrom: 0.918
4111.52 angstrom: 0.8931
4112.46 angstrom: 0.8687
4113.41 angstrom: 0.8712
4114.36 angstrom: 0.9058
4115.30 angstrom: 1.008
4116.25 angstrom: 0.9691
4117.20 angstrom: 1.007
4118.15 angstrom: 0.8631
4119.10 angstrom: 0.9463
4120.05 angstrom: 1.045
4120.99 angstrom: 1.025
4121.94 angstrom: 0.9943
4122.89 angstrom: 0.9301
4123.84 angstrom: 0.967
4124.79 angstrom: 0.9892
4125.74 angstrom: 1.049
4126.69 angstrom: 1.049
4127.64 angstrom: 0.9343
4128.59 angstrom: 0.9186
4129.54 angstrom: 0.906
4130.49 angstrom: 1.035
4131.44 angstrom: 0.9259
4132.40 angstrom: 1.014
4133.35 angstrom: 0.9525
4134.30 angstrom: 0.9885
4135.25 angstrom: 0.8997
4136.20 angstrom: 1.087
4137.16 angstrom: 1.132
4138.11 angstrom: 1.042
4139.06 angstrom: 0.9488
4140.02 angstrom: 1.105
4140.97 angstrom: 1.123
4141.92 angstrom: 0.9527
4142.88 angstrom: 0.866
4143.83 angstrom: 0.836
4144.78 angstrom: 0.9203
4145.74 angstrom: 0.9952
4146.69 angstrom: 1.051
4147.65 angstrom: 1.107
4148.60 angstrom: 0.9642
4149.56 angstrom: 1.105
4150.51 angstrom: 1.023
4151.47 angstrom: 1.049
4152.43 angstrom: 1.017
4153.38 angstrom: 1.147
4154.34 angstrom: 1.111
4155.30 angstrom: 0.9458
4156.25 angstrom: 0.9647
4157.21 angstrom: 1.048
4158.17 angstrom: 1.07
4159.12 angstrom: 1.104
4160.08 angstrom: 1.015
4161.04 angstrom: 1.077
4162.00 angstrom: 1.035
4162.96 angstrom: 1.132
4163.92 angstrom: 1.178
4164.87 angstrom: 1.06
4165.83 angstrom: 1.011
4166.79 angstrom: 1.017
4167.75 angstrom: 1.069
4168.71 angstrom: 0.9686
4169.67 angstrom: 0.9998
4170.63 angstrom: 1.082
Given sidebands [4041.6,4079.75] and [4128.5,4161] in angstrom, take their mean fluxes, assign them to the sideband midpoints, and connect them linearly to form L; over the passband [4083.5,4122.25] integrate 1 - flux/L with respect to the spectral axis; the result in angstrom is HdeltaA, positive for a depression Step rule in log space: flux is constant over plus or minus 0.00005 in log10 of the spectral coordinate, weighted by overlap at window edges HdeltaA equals 3.69 angstrom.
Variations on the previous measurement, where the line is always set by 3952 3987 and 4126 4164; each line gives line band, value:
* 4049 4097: -3.2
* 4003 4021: -4.2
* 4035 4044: -1.2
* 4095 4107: 1.0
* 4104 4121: 1.6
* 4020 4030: -1.4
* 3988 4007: -4.1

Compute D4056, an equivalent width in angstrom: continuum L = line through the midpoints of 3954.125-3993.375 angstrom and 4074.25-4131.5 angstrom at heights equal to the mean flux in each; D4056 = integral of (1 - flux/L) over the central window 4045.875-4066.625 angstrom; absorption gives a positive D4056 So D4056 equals -2.8 angstrom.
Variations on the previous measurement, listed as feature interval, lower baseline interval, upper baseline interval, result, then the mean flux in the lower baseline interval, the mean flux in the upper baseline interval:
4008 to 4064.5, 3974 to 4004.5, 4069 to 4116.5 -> -4.5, 1.03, 0.956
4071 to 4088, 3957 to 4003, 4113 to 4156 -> -0.8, 0.94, 0.994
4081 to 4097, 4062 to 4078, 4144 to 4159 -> 0.9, 1.04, 1.03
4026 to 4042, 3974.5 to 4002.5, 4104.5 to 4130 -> -1.0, 1.03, 0.927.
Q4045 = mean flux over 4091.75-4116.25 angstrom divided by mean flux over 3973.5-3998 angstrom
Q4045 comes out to 0.89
